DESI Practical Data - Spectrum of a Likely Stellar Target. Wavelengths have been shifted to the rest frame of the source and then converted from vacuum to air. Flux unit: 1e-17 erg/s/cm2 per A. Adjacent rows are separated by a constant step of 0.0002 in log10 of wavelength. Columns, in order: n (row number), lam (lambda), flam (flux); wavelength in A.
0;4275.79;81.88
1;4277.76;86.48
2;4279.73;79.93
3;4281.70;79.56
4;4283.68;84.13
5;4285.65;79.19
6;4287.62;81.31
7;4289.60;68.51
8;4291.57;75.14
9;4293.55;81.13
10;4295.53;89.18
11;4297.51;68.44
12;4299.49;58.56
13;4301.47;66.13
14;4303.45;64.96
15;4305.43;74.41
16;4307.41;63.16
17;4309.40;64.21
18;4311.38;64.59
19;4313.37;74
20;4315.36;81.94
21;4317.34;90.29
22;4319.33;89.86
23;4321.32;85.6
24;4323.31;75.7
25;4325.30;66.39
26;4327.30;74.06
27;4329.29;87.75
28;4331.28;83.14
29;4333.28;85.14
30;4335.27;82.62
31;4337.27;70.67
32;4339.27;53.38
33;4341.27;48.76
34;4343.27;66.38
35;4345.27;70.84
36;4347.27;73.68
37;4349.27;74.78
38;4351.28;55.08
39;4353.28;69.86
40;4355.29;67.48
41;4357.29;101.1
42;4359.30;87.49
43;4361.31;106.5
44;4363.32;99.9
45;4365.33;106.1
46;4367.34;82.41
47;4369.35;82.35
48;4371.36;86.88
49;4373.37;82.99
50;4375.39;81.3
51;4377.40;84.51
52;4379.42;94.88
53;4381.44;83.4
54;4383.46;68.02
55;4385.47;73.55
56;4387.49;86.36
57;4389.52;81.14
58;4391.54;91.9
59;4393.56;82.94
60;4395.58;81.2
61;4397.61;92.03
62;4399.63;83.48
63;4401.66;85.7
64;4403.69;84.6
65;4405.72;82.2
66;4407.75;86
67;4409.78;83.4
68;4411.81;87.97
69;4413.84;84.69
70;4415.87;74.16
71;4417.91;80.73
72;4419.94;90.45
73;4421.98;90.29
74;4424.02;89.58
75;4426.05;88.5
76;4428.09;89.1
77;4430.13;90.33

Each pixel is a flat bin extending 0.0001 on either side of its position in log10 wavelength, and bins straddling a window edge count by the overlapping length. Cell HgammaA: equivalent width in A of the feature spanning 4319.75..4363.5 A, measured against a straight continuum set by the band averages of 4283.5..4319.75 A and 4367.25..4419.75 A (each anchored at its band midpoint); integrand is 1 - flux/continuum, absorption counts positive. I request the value 1.1 A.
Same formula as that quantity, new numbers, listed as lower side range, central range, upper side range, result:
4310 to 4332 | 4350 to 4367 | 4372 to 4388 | -1.1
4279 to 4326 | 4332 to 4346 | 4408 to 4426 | 1.8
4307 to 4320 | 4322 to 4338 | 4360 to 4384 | 0.2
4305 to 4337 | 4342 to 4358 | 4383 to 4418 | 1.6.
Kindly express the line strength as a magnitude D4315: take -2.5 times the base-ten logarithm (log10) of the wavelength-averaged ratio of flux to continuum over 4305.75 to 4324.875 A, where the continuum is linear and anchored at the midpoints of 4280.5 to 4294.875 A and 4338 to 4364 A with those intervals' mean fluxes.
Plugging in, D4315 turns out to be 0.01 mag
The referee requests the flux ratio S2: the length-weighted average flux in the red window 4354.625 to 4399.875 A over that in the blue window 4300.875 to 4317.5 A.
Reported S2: 1.22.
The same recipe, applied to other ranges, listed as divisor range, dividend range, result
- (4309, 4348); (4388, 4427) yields 1.14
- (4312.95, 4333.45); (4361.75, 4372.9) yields 1.13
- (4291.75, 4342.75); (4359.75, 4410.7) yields 1.17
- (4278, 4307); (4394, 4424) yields 1.13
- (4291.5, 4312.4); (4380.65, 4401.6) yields 1.18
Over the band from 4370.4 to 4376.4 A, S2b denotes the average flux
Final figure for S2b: 83.7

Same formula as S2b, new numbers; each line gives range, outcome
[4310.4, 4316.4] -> 73.7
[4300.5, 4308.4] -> 67.2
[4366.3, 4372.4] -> 84.1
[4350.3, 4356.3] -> 64.3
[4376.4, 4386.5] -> 80.9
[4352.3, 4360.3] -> 81.5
